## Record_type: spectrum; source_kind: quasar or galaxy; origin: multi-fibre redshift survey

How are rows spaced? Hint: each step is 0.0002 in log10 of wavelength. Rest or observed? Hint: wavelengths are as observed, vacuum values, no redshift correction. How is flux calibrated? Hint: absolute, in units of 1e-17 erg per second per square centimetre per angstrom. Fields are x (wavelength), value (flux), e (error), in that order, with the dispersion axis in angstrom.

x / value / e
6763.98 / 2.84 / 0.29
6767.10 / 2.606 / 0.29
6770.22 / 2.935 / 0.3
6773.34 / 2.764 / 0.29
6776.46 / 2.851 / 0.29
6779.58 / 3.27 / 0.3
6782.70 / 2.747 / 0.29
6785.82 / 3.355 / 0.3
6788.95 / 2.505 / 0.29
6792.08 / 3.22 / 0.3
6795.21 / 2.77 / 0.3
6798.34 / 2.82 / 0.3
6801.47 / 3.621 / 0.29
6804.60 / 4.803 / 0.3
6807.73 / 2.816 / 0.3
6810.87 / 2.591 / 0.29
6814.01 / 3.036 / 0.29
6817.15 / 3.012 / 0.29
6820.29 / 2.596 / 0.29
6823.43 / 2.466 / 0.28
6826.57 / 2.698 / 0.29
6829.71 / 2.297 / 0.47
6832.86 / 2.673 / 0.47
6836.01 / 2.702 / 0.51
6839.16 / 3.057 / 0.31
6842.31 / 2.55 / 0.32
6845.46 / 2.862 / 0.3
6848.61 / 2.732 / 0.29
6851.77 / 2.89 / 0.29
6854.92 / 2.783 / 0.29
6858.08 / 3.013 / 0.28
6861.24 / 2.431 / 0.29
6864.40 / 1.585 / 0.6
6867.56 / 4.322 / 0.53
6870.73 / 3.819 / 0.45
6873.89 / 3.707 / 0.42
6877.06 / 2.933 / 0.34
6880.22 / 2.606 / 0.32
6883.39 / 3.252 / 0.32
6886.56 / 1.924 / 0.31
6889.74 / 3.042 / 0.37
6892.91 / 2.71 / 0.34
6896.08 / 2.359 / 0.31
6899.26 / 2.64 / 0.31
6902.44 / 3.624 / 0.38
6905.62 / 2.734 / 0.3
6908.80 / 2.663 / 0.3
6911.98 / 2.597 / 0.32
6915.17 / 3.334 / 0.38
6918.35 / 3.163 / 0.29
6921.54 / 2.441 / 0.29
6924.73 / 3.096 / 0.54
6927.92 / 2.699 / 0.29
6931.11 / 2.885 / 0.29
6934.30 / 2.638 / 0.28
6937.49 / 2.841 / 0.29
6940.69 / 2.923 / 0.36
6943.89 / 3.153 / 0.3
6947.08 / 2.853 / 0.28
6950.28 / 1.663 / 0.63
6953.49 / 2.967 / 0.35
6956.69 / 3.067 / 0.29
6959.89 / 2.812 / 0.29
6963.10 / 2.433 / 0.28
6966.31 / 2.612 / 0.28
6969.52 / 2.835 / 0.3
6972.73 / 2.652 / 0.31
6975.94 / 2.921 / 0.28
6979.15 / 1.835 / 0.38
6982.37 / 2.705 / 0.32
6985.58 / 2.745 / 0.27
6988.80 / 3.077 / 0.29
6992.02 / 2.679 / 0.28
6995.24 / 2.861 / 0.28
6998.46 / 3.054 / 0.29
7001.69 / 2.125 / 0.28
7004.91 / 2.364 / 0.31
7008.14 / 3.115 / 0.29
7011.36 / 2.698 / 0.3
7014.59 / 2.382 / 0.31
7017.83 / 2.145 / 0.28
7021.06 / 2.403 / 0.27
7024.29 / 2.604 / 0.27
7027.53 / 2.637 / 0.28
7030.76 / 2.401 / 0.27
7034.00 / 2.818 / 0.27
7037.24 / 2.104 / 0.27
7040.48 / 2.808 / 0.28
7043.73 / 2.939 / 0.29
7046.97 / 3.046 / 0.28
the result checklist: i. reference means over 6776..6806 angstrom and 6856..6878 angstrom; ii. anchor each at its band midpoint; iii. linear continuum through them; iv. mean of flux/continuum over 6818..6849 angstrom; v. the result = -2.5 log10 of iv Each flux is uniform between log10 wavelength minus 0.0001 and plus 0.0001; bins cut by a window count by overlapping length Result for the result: 0.180 mag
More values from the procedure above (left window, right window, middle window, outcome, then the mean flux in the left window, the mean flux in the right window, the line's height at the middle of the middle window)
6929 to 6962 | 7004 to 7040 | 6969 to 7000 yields -0.03 mag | 2.77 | 2.53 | 2.65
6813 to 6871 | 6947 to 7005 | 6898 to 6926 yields -0.08 mag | 2.79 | 2.65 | 2.72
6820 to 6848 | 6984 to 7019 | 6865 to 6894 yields -0.17 mag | 2.66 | 2.66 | 2.66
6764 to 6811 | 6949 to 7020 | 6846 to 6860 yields 0.02 mag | 3.05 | 2.63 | 2.91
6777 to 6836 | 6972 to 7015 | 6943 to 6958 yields 0.01 mag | 2.95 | 2.67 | 2.73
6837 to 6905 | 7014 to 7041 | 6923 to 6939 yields -0.04 mag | 2.89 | 2.47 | 2.73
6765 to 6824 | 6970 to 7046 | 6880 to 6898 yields 0.07 mag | 3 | 2.62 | 2.83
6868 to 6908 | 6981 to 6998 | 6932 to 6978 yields 0.06 mag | 2.98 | 2.83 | 2.88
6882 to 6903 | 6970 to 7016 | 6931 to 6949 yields -0.06 mag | 2.75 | 2.66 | 2.71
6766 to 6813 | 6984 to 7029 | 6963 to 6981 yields 0.06 mag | 3.05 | 2.63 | 2.7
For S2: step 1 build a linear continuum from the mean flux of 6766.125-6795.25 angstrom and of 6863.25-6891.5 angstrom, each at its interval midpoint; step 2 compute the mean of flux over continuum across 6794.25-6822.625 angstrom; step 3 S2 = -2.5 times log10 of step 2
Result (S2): -0.06 mag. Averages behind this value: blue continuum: 2.91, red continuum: 3.04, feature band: 3.11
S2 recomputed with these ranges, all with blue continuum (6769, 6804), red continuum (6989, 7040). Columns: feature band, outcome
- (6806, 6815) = 0.057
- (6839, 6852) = 0.051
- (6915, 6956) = -0.027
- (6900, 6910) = -0.071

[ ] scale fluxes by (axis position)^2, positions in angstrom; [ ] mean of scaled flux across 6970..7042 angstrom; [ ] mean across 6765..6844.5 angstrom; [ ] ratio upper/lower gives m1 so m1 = 0.95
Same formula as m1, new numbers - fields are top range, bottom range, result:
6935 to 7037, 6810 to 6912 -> 0.97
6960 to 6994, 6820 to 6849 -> 1.04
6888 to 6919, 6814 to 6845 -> 1.09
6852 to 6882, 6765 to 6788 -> 1.06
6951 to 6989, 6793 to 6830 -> 0.94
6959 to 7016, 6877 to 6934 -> 0.97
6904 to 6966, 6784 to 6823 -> 0.94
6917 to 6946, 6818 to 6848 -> 1.11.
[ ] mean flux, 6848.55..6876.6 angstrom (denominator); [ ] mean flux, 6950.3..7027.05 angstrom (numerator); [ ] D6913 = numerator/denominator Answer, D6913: 0.87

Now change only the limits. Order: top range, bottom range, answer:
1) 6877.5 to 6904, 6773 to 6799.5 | 0.95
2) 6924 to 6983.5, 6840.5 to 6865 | 1.02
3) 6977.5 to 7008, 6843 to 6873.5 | 0.89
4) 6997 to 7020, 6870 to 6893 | 0.85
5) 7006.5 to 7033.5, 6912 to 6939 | 0.89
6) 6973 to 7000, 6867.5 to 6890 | 0.87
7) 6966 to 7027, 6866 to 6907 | 0.86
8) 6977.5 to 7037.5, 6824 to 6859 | 0.94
